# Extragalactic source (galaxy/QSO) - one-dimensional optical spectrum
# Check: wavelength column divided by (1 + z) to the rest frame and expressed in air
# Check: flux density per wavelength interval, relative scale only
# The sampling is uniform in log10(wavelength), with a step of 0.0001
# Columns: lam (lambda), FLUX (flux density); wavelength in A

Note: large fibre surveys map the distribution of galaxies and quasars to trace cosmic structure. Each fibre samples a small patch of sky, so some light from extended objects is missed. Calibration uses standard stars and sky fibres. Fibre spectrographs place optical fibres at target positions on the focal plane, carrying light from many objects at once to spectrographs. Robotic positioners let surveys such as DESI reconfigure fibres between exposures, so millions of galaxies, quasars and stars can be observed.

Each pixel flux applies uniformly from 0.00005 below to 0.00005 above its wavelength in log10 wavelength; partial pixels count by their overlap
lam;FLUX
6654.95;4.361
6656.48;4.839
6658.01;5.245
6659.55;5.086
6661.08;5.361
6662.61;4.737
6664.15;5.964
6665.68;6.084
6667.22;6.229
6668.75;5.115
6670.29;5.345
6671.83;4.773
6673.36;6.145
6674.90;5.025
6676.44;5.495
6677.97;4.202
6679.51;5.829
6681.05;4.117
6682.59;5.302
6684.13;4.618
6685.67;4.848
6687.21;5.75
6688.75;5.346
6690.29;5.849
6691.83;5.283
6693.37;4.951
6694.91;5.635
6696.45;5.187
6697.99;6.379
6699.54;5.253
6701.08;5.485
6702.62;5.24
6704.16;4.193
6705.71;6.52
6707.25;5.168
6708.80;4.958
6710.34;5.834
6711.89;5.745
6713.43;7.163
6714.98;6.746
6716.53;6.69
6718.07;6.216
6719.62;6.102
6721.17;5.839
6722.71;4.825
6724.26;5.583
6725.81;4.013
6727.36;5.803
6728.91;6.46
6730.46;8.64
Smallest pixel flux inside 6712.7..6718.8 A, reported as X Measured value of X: 6.216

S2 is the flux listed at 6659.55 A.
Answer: 5.086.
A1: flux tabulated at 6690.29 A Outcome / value 5.849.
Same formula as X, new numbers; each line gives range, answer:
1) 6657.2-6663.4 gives 4.737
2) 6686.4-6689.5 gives 5.346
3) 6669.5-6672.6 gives 4.773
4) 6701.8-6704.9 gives 4.193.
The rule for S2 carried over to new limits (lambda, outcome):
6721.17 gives 5.839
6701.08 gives 5.485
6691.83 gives 5.283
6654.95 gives 4.361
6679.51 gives 5.829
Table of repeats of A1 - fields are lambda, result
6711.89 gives 5.745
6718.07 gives 6.216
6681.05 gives 4.117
